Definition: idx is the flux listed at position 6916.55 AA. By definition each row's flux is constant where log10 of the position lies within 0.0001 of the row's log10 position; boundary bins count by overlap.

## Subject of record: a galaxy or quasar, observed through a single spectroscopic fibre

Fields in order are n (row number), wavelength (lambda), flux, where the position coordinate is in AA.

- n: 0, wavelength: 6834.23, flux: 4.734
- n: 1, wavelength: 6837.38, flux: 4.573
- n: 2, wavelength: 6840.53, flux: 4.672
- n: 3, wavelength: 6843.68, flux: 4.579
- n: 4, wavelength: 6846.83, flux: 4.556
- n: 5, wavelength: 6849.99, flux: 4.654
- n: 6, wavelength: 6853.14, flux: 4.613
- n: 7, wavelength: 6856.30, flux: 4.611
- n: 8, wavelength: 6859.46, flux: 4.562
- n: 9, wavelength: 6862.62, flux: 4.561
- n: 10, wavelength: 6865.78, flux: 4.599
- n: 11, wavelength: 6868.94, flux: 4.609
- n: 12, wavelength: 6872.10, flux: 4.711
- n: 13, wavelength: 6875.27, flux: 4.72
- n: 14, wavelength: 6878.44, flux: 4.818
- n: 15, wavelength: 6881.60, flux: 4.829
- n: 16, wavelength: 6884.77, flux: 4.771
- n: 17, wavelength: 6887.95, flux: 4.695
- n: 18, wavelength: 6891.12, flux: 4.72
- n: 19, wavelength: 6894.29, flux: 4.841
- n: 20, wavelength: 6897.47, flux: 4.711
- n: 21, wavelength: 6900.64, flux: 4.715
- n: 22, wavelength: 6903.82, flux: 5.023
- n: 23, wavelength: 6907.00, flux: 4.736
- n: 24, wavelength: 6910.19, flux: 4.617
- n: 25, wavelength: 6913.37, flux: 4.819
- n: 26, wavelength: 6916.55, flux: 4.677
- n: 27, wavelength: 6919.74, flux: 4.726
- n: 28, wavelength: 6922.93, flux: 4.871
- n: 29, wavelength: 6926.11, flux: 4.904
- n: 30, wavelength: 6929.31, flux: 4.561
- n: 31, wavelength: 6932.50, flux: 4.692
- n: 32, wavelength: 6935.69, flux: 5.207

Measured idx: 4.677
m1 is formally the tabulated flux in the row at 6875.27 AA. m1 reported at 4.72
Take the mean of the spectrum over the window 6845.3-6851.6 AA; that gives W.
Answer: 4.6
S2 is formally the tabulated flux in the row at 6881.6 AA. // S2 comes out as 4.829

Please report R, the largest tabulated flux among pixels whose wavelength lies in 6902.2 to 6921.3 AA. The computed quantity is 5.023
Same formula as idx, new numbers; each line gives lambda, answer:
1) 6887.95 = 4.695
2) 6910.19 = 4.617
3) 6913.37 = 4.819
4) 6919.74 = 4.726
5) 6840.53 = 4.672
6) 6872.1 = 4.711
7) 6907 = 4.736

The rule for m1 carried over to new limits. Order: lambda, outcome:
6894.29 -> 4.841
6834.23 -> 4.734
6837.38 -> 4.573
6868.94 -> 4.609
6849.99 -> 4.654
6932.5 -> 4.692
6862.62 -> 4.561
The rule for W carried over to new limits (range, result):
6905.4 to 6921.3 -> 4.71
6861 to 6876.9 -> 4.64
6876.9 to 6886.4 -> 4.81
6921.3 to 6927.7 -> 4.89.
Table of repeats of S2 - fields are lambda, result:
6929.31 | 4.561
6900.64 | 4.715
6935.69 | 5.207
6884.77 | 4.771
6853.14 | 4.613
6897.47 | 4.711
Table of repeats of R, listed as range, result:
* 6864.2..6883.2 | 4.829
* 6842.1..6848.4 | 4.579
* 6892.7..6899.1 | 4.841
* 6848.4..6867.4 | 4.654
